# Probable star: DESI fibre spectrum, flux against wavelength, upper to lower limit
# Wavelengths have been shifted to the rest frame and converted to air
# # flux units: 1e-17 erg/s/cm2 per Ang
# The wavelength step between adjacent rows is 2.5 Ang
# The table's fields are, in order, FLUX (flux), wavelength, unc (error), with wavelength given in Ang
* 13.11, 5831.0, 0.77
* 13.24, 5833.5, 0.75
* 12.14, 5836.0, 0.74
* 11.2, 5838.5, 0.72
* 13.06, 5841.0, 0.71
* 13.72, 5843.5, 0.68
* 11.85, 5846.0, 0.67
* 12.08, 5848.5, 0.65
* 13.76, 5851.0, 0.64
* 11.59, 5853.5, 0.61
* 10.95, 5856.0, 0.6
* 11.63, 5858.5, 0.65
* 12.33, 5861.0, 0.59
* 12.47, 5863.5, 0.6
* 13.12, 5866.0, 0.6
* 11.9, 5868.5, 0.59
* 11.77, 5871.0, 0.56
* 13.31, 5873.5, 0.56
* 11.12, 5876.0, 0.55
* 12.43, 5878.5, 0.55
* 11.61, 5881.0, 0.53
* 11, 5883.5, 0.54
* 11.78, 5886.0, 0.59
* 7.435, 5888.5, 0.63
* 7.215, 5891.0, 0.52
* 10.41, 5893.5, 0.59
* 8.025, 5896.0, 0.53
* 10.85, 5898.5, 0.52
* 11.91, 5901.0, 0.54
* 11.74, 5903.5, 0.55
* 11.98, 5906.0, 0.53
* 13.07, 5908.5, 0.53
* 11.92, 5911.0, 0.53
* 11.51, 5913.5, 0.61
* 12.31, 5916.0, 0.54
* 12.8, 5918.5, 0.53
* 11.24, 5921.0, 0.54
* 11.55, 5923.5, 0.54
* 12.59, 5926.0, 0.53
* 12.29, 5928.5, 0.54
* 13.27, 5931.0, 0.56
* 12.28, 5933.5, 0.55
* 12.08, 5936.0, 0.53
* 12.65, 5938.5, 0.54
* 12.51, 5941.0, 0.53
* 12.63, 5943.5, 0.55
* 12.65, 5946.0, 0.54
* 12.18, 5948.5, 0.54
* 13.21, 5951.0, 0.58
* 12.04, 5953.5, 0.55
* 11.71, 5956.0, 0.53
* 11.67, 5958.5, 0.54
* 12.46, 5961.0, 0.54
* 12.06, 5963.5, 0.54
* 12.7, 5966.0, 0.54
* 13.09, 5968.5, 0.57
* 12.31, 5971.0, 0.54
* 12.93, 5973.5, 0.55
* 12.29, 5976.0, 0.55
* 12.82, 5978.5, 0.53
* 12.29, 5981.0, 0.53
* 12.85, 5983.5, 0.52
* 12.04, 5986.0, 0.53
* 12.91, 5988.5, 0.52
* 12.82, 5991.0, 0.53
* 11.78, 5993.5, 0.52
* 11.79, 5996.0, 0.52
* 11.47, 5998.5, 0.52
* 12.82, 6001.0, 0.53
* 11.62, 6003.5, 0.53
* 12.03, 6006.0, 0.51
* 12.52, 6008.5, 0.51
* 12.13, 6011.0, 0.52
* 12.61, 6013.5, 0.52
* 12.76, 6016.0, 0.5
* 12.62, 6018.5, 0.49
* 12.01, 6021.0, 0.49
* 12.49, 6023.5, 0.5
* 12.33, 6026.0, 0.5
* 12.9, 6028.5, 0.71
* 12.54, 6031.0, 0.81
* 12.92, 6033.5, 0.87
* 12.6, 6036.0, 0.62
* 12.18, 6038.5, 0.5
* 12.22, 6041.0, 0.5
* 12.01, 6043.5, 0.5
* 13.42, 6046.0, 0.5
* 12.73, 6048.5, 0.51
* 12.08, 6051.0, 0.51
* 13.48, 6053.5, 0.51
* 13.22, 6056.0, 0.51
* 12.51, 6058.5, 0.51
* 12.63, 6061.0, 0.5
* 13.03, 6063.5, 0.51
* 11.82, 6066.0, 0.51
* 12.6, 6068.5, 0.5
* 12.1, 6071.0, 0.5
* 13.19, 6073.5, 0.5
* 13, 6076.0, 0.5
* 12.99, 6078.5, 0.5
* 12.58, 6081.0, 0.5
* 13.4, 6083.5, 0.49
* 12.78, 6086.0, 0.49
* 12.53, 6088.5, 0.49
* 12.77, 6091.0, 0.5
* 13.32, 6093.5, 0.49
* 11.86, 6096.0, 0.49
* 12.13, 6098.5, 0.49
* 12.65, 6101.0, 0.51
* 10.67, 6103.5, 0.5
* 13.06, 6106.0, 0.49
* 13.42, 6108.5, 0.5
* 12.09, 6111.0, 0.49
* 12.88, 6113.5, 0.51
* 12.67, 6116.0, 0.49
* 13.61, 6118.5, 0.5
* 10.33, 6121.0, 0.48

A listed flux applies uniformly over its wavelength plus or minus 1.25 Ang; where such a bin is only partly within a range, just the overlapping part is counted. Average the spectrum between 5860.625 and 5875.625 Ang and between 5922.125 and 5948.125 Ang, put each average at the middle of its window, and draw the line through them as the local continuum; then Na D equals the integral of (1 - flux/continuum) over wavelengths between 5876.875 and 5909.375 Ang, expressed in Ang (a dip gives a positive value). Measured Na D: 4.5 Ang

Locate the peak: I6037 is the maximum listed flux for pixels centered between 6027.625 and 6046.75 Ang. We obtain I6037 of 13.42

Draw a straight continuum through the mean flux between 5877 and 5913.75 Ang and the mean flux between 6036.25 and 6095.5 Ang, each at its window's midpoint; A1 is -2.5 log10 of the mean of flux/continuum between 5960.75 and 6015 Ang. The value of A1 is -0.05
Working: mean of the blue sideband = 10.8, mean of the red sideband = 12.7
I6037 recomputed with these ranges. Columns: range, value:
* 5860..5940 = 13.31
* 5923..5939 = 13.27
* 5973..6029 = 12.93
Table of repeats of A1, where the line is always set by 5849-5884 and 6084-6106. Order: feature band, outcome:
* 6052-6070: -0.03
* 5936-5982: -0.02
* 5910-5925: 0.02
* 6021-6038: -0.02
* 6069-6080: -0.04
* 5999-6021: 0.00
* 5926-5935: -0.04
